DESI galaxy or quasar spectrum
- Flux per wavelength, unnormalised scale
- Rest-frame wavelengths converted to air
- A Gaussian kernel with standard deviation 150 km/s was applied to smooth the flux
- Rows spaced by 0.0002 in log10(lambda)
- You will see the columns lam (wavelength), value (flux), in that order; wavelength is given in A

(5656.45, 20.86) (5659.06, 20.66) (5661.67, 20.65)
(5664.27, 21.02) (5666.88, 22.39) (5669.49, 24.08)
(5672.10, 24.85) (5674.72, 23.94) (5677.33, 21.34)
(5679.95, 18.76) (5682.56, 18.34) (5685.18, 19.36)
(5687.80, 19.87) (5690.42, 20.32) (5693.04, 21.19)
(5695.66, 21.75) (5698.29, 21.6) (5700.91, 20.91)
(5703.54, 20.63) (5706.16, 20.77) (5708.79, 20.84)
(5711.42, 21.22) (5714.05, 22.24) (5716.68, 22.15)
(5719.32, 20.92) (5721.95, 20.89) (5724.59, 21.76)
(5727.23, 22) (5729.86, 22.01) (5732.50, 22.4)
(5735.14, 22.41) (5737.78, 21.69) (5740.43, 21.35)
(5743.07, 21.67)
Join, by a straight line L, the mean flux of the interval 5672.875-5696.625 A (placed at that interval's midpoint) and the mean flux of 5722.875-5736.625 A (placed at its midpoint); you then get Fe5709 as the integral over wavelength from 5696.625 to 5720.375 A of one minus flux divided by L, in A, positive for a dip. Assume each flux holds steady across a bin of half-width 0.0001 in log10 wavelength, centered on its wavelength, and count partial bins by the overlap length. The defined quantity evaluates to 0.1 A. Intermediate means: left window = 20.6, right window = 22.1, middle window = 21.3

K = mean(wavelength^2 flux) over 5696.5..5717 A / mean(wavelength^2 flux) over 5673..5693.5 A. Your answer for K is 1.05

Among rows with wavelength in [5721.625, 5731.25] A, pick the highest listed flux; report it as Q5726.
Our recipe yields 22.01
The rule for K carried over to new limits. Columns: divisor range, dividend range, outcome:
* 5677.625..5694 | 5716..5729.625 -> 1.11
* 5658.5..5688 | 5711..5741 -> 1.04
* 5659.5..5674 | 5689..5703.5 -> 0.95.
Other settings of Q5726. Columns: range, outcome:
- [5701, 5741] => 22.41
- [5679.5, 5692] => 20.32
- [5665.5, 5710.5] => 24.85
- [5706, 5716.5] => 22.24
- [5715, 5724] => 22.15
